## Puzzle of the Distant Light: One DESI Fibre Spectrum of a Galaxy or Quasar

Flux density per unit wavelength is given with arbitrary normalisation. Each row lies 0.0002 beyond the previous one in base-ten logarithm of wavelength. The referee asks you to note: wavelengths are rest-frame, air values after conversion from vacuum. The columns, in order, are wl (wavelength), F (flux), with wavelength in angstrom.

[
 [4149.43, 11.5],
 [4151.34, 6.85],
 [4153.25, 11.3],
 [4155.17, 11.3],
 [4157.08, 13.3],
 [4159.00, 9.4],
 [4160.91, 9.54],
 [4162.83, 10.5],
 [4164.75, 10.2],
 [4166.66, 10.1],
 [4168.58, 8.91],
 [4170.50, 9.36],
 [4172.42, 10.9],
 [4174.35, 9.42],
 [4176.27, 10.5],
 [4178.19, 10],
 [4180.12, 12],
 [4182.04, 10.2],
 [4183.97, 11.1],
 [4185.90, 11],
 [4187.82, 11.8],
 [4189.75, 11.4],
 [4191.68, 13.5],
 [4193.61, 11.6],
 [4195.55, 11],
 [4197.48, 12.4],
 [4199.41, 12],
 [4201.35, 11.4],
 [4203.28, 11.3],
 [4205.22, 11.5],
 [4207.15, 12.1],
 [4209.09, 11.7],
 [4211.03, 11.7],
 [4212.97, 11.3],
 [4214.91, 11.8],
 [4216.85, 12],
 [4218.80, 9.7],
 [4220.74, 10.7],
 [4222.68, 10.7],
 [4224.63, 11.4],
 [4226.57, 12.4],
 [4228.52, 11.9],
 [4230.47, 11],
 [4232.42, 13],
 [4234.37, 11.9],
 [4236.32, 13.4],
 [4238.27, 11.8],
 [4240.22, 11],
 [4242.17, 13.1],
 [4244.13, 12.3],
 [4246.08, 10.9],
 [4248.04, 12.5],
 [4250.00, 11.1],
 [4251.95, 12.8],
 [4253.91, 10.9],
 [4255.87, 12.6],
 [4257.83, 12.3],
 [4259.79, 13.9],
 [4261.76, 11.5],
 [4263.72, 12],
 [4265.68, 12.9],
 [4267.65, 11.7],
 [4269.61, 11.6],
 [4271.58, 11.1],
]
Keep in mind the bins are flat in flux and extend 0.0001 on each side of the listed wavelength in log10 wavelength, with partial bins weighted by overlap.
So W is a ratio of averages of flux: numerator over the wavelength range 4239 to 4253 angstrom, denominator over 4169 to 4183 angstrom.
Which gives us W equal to 1.2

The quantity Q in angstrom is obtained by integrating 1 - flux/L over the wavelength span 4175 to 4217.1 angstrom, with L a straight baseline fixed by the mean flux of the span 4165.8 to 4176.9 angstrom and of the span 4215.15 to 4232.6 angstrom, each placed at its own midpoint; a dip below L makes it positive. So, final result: -3.7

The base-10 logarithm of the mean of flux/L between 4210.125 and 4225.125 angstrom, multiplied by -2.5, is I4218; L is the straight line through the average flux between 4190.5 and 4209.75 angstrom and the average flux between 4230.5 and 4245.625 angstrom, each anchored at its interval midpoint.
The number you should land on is 0.08 mag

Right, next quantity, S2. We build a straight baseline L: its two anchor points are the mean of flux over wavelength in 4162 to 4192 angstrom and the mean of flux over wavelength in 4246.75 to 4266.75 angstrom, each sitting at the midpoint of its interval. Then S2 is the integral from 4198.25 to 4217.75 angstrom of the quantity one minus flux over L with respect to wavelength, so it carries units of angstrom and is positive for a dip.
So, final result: -0.77 angstrom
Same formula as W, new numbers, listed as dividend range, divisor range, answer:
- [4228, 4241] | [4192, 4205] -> 1.03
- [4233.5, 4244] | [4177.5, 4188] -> 1.11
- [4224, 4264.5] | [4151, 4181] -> 1.18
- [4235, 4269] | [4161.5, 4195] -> 1.13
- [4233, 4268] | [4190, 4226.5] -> 1.05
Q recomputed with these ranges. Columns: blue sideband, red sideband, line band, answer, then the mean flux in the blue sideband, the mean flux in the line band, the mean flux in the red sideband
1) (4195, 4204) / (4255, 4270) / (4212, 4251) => 1.0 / 11.7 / 11.7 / 12.3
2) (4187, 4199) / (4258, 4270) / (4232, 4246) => -0.1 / 12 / 12.2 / 12.3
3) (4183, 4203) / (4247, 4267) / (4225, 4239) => -0.2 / 11.7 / 12.2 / 12.2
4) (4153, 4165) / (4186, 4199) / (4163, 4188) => 2.1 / 10.8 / 10.4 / 11.9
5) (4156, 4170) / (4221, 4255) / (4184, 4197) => -1.0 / 10.3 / 11.7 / 11.9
